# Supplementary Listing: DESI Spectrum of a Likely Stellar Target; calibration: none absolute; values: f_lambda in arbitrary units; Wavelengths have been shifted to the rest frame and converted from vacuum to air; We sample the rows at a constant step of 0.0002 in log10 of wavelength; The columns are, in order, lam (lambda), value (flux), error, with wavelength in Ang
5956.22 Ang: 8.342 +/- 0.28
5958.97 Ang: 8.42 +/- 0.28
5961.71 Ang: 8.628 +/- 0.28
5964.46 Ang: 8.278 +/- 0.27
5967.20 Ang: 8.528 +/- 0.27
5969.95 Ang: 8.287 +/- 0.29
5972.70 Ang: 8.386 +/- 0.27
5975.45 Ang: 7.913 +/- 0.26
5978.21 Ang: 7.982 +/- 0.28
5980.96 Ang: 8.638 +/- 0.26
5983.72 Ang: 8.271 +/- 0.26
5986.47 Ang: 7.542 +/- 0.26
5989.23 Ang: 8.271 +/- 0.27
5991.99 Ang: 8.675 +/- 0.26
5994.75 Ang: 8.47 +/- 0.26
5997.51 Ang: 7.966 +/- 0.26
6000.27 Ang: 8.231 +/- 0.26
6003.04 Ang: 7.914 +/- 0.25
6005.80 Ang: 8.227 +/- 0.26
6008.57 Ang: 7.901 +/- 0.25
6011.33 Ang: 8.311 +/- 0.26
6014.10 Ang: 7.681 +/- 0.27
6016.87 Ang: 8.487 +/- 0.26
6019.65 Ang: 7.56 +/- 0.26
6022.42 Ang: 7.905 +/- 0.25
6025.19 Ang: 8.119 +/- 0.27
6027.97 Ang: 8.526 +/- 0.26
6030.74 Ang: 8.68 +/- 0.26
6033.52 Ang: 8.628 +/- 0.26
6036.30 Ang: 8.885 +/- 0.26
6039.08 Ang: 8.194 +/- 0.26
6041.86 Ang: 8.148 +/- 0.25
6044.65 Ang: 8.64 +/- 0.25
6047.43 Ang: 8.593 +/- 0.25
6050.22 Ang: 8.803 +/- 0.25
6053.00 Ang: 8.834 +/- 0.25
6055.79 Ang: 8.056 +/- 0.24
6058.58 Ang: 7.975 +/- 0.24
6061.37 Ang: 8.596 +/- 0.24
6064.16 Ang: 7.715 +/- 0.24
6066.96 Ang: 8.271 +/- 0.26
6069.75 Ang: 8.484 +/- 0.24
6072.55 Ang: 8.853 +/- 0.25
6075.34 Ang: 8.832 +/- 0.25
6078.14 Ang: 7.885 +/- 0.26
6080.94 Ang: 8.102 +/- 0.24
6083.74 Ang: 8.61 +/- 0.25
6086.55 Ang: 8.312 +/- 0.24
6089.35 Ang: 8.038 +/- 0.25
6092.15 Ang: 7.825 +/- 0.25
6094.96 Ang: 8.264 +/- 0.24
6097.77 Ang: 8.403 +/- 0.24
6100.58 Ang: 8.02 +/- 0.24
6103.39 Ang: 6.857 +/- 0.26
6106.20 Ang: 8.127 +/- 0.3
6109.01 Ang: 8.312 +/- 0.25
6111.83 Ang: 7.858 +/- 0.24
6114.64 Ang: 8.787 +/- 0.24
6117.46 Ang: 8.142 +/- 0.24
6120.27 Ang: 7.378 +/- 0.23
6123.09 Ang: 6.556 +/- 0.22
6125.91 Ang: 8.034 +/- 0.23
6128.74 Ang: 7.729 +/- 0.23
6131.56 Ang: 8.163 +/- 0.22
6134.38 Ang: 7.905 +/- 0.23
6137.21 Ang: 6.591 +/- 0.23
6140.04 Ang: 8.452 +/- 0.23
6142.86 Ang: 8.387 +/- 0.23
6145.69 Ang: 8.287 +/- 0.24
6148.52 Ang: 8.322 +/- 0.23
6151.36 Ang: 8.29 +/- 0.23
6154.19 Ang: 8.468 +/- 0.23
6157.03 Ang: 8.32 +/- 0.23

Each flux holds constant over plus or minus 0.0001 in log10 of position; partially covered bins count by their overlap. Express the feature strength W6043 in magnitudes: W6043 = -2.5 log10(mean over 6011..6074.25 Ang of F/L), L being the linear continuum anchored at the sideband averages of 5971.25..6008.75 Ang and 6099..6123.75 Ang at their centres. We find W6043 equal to -0.04 mag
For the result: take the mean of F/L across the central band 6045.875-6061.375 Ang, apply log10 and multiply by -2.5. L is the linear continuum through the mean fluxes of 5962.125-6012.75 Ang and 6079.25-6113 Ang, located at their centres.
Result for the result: -0.05 mag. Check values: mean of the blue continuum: 8.22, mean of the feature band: 8.47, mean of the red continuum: 8.06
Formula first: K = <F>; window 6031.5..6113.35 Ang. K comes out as 8.28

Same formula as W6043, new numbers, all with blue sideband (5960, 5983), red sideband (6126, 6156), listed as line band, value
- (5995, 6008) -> 0.02 mag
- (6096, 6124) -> 0.03 mag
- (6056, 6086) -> -0.02 mag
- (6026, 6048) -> -0.04 mag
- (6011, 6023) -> 0.04 mag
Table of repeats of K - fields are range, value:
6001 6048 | 8.25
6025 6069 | 8.43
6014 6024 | 7.94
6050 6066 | 8.29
